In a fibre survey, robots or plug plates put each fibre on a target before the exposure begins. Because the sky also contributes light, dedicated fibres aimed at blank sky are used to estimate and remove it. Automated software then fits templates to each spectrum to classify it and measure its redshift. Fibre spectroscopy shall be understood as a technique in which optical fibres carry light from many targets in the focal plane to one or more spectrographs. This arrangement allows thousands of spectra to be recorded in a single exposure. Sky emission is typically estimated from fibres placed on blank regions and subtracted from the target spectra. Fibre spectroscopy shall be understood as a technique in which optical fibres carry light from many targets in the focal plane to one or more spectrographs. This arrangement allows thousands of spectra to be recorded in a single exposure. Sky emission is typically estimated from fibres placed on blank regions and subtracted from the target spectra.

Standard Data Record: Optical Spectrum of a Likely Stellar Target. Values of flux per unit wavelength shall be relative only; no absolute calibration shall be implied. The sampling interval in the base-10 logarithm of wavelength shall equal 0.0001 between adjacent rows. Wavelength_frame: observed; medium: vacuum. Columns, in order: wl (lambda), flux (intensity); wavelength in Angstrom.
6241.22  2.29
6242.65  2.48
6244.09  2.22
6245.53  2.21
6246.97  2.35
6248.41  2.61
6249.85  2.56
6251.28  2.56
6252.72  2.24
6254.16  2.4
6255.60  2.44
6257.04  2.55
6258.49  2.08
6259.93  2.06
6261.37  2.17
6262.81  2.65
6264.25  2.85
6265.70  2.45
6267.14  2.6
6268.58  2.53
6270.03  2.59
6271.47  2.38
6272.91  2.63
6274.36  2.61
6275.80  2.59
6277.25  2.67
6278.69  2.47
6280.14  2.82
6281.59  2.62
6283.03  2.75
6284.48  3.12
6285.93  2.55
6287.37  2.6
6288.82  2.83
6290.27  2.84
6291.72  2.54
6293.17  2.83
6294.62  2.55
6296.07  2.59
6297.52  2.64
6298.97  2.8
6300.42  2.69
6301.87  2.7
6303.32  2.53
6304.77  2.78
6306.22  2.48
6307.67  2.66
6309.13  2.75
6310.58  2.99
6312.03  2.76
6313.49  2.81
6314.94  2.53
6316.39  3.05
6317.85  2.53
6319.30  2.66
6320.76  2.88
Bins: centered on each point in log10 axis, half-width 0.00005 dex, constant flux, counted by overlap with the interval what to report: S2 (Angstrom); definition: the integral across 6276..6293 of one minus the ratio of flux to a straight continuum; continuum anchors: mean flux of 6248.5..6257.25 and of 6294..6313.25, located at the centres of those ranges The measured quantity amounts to -0.7 Angstrom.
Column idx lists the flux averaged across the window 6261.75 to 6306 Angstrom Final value 2.65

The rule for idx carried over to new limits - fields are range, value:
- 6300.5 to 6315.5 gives 2.7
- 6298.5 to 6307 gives 2.66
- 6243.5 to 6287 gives 2.51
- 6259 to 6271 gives 2.48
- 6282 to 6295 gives 2.74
